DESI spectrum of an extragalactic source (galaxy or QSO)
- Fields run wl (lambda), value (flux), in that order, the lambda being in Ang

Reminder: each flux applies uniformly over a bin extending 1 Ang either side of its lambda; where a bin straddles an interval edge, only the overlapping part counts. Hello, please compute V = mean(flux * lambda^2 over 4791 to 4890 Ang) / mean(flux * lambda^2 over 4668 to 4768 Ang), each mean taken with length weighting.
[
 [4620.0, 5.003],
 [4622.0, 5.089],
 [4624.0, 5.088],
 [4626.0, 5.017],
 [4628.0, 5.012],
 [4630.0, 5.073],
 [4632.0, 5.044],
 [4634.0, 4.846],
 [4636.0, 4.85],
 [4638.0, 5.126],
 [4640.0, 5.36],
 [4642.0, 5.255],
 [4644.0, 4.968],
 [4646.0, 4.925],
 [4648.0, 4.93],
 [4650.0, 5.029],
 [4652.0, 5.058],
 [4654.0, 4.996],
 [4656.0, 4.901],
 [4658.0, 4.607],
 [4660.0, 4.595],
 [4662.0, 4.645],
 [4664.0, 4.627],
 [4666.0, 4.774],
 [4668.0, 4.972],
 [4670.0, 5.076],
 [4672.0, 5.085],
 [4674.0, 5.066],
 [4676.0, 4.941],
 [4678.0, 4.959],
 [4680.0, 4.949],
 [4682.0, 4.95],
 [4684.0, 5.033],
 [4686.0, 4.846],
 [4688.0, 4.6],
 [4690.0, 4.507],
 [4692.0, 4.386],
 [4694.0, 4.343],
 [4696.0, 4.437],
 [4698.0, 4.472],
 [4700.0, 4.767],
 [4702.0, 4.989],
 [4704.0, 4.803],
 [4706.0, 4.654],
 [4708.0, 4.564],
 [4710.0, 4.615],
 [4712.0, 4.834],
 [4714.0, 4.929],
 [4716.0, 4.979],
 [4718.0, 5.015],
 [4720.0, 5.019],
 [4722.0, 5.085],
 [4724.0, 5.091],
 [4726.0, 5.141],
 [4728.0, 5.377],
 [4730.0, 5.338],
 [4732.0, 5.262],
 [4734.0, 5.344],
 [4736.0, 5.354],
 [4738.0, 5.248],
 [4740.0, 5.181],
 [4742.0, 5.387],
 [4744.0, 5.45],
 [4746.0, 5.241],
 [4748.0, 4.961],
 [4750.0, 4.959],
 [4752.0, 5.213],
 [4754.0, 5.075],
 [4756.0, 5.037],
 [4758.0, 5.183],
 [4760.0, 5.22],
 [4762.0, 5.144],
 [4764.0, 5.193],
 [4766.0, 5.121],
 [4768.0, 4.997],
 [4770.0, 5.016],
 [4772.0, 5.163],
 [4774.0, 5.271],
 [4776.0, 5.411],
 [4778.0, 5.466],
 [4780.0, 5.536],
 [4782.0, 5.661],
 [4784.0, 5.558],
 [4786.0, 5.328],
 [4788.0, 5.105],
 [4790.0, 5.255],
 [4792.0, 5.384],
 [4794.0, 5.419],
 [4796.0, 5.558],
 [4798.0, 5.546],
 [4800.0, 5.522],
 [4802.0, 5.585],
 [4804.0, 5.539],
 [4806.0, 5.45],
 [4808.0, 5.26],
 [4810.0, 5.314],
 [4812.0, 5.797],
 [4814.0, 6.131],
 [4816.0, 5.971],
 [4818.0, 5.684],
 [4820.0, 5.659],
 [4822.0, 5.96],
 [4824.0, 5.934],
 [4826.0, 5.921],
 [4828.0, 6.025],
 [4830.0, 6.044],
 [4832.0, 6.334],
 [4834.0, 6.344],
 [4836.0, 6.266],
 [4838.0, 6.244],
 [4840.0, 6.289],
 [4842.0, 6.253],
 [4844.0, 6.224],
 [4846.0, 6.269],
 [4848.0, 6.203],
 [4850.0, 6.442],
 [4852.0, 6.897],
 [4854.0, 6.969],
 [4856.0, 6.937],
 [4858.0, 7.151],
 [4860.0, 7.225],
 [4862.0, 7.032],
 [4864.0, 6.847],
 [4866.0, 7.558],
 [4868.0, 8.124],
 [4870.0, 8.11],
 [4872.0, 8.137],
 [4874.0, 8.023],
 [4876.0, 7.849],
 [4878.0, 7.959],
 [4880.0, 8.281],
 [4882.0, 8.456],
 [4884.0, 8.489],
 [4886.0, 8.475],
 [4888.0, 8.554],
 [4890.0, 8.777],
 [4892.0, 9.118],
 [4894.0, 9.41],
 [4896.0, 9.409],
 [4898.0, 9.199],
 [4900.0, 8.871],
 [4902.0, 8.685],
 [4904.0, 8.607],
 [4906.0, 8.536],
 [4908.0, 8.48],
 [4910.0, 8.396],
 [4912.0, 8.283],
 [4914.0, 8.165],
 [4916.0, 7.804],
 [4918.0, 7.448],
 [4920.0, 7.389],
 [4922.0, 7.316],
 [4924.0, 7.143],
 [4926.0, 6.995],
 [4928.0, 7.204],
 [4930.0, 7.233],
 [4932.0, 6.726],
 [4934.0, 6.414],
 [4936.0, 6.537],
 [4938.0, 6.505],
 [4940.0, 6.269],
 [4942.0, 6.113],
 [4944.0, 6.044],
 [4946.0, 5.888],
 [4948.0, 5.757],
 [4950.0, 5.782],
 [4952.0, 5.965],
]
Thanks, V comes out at 1.40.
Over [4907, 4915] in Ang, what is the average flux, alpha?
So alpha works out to 8.33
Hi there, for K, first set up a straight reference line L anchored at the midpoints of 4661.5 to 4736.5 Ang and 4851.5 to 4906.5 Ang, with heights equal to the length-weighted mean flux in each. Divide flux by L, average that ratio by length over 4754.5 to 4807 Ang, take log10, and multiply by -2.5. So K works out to 0.19 mag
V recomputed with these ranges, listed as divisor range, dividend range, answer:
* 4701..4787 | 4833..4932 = 1.58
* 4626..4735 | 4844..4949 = 1.69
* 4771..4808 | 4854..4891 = 1.50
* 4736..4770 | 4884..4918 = 1.78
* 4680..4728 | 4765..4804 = 1.16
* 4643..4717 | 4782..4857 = 1.30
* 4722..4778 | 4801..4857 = 1.21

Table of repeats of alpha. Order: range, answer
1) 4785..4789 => 5.22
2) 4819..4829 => 5.9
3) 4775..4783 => 5.52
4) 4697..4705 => 4.76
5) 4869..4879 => 8.02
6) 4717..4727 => 5.07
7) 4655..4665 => 4.67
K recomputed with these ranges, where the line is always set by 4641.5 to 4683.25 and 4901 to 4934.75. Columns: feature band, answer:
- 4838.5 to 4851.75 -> 0.098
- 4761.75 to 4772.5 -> 0.187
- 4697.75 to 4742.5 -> 0.108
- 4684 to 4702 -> 0.144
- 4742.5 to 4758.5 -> 0.144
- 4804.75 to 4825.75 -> 0.153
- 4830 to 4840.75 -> 0.088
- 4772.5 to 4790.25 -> 0.153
